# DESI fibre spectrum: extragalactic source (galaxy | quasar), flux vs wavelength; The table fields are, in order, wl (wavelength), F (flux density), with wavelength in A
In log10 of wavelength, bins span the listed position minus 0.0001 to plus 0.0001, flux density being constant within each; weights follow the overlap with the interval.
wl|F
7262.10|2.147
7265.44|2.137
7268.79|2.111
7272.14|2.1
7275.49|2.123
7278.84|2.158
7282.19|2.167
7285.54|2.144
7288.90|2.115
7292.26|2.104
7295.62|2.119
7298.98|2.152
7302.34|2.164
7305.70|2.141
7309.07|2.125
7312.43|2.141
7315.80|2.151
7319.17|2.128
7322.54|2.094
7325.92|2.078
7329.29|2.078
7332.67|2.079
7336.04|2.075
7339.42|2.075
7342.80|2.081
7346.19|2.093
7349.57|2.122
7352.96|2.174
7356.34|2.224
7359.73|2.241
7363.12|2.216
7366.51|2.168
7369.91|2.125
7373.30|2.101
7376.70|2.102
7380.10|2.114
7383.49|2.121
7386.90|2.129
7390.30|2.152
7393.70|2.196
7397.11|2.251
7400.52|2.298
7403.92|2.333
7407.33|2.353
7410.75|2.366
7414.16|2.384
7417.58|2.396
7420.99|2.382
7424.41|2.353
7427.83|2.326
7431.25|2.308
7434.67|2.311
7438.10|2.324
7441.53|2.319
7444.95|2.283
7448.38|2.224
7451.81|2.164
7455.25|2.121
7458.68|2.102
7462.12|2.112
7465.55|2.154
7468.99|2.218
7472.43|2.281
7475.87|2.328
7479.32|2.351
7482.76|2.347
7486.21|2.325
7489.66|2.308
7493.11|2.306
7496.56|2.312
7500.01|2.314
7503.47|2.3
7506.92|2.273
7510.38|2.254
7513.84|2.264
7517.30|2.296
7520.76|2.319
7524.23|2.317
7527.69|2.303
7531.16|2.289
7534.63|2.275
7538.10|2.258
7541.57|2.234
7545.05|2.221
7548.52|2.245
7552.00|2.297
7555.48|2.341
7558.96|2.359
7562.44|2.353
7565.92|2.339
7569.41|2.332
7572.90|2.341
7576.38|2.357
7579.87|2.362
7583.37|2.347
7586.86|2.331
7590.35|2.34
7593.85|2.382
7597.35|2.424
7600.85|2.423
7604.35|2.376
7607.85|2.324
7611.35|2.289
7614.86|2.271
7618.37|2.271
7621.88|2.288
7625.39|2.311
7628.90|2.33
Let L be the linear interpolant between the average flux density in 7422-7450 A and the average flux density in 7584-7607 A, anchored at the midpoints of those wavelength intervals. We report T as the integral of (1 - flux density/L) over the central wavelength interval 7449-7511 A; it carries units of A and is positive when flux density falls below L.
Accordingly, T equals 2.0 A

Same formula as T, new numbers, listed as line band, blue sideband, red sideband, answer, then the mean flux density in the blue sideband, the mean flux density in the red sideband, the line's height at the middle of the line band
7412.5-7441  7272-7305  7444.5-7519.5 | -1.6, 2.14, 2.26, 2.22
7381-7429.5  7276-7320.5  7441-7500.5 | -1.7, 2.14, 2.25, 2.21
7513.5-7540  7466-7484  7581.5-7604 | 0.4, 2.29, 2.37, 2.33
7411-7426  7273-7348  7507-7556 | -1.2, 2.12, 2.28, 2.2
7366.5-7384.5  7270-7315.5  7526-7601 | 0.6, 2.14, 2.32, 2.19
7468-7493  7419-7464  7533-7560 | -0.5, 2.26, 2.28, 2.26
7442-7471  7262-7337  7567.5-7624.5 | 0.8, 2.12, 2.34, 2.24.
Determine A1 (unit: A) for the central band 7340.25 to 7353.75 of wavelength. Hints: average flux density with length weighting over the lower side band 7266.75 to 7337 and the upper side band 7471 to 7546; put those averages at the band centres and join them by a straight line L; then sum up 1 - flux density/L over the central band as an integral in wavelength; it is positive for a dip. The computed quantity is 0.3 A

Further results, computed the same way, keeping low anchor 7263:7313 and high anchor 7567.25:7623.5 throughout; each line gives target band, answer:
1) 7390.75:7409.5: -0.59 A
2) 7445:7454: 0.14 A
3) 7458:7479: 0.39 A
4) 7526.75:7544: 0.24 A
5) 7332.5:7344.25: 0.49 A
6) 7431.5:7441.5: -0.37 A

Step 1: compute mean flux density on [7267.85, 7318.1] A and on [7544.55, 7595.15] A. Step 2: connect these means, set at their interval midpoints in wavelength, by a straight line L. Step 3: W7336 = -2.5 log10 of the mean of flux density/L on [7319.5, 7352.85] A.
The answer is 0.038 mag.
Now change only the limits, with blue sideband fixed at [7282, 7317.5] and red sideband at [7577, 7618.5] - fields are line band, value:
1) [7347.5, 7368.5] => 0.00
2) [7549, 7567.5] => -0.01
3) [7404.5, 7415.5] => -0.07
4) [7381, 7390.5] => 0.03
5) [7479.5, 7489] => -0.03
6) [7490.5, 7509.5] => -0.01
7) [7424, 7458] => -0.01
